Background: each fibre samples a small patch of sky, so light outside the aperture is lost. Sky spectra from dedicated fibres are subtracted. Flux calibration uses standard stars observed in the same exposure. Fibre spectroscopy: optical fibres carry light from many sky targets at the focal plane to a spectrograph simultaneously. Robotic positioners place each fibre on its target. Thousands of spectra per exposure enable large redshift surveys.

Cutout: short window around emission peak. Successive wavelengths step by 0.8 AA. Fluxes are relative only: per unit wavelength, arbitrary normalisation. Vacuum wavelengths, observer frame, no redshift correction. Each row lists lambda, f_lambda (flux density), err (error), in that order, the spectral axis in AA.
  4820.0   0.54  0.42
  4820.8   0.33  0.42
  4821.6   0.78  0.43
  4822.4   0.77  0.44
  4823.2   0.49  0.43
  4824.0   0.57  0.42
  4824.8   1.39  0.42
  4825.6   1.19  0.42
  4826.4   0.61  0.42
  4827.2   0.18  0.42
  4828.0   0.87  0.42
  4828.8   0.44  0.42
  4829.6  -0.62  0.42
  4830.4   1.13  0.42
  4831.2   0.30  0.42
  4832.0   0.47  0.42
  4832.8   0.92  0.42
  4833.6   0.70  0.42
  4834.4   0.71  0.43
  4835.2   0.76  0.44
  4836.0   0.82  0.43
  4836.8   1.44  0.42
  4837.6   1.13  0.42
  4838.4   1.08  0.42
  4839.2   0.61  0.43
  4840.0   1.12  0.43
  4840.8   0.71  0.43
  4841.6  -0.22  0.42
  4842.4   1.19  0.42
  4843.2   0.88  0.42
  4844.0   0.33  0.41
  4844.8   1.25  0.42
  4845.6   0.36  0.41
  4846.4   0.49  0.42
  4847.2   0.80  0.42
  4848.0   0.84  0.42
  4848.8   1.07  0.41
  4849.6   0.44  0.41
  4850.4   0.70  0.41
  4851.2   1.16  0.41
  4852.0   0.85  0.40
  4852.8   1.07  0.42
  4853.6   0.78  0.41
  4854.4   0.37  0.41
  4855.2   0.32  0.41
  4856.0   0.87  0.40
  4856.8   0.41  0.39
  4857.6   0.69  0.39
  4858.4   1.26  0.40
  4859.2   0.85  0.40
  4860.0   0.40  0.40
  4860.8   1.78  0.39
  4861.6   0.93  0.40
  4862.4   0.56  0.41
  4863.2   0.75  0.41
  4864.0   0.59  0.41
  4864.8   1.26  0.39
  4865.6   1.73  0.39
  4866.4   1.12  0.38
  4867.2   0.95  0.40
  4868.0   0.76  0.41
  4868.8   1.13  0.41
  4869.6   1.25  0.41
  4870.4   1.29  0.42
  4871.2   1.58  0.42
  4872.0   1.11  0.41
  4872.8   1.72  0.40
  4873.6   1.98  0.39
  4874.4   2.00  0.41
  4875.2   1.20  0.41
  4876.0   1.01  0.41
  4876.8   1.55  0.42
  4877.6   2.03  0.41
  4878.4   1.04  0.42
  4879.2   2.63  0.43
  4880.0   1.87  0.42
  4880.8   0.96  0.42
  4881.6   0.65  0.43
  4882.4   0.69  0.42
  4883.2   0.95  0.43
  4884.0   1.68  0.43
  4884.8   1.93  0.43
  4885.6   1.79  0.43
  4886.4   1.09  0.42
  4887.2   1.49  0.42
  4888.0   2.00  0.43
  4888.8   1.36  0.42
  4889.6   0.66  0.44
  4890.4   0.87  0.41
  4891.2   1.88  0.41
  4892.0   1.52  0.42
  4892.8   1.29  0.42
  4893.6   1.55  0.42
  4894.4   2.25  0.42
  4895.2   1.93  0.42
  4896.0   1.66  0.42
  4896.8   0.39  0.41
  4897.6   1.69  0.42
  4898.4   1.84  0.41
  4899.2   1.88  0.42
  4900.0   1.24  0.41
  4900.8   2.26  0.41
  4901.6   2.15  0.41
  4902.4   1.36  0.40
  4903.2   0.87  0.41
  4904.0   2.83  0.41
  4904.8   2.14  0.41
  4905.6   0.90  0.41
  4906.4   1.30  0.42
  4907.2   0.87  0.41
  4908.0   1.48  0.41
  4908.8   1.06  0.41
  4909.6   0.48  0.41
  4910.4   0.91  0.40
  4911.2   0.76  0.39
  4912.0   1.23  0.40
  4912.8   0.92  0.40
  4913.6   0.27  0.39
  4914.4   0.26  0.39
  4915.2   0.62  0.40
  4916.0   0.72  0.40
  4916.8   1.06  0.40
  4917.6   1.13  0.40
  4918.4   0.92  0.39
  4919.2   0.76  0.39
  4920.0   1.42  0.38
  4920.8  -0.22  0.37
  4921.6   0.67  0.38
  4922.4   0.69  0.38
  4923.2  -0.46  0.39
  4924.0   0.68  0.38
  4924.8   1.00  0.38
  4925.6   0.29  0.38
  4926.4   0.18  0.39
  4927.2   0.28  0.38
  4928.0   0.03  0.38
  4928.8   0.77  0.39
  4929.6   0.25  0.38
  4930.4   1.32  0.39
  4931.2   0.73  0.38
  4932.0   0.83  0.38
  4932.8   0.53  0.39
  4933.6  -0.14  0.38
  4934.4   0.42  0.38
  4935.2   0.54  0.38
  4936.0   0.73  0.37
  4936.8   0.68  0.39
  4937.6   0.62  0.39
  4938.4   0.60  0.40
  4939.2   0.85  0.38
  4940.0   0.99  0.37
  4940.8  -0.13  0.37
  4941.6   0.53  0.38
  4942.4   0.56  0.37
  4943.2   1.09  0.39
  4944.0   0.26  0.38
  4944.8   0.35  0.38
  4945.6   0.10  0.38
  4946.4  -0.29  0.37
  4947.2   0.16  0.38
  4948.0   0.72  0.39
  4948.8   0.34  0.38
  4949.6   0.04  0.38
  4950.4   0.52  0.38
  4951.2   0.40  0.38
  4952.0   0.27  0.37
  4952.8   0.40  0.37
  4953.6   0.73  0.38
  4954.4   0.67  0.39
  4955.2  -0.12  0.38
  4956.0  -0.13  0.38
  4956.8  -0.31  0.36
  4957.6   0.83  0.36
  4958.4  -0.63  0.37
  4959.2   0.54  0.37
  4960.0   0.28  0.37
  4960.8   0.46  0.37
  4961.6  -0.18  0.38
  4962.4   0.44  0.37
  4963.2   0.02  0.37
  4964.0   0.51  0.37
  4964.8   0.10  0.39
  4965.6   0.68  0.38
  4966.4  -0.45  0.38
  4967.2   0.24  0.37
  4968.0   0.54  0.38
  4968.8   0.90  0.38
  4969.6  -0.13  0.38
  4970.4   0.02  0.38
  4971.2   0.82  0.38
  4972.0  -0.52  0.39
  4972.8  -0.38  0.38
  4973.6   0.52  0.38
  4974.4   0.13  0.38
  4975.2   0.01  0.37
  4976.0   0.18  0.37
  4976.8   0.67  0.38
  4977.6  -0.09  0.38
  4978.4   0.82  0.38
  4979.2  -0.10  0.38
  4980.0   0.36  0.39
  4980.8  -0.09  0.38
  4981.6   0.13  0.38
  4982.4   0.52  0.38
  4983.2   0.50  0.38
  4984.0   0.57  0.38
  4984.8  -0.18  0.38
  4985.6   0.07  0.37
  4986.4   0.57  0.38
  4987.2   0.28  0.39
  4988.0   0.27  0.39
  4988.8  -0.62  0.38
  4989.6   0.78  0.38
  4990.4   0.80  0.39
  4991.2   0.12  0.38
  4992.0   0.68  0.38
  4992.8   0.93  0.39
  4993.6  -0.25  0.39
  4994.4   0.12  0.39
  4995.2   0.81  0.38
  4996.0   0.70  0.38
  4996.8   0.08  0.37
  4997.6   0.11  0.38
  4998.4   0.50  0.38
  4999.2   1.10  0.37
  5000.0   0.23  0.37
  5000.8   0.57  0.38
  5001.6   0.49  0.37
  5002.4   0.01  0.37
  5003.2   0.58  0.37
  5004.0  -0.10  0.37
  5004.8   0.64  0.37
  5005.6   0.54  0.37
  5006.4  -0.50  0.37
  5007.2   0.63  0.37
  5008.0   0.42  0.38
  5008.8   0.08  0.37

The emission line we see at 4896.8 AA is C IV 1549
